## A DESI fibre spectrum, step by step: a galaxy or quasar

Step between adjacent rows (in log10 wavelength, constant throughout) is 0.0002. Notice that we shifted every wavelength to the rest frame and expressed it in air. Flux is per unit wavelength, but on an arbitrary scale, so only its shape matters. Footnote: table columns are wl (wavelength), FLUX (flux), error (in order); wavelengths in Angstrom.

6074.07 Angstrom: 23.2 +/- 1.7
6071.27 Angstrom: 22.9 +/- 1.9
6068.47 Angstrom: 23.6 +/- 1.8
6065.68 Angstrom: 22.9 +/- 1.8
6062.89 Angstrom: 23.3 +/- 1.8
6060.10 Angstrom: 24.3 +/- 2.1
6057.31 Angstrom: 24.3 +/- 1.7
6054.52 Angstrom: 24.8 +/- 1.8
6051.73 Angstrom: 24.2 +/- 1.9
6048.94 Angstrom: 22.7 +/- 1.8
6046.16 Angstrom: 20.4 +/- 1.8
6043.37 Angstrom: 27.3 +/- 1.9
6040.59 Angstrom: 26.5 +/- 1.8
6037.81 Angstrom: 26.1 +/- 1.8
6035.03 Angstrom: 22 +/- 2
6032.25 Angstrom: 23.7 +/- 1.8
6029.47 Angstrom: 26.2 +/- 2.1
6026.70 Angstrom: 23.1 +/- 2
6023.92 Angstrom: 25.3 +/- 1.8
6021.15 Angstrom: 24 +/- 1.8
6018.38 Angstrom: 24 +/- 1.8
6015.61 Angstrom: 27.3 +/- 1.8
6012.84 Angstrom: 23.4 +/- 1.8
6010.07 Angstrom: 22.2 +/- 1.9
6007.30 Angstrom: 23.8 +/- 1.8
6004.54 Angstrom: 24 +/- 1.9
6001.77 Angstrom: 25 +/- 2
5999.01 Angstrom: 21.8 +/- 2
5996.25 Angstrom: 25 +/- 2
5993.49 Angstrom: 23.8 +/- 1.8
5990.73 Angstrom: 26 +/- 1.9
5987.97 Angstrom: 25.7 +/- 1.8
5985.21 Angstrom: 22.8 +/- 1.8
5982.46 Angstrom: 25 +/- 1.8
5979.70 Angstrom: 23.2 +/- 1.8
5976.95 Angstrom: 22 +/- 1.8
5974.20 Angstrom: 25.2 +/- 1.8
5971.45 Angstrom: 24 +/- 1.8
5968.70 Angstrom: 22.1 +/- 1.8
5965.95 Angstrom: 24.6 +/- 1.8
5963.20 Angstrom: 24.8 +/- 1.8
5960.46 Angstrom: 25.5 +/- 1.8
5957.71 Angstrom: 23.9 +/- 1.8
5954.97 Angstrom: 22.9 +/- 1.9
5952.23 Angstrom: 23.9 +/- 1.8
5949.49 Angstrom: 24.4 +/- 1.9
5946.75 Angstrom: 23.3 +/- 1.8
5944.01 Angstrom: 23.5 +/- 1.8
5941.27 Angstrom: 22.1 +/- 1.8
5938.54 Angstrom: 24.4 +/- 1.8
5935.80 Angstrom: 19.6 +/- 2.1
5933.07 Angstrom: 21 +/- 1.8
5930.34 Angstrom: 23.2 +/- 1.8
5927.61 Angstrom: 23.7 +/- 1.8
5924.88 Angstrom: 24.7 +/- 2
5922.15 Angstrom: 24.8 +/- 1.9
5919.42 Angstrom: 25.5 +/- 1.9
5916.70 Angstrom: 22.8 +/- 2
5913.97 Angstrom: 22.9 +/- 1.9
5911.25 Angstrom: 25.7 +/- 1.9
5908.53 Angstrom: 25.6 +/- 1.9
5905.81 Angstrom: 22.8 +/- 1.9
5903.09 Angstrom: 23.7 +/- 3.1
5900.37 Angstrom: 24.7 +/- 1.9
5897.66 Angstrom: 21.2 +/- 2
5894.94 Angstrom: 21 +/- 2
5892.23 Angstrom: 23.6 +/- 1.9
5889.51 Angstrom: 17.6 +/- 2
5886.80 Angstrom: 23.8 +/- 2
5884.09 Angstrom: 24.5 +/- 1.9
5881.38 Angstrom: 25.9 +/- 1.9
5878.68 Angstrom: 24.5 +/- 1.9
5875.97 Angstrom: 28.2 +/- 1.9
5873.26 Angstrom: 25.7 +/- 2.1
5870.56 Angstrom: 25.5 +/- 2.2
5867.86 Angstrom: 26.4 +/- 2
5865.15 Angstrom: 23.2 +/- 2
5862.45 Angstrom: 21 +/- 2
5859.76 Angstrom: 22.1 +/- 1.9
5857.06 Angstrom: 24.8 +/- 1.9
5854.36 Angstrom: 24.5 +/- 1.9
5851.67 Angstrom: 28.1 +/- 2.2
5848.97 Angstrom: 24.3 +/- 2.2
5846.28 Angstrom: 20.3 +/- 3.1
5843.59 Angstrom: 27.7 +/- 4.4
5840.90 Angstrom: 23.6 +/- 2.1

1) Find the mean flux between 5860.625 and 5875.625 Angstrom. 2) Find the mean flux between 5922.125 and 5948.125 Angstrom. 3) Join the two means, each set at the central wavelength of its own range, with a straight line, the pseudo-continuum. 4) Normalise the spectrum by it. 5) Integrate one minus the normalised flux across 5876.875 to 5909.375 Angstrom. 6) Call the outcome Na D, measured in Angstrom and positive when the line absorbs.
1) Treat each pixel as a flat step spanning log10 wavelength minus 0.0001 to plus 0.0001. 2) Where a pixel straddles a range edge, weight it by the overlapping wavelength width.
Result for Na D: 0.9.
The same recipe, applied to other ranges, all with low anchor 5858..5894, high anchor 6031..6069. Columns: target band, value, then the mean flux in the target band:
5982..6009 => -0.3 Angstrom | 24.2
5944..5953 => 0.1 Angstrom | 23.8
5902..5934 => 0.1 Angstrom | 23.9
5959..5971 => -0.1 Angstrom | 24.2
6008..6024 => -0.2 Angstrom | 24.3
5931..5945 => 1.1 Angstrom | 22.1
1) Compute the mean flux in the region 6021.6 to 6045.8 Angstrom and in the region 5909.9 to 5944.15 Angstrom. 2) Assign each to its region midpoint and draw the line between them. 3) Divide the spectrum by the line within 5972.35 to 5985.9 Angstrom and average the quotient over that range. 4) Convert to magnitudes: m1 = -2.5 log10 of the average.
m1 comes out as 0.02 mag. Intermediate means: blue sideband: 23.4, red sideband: 24.8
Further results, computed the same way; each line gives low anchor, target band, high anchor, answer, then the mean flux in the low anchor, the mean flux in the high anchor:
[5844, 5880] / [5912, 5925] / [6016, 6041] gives 0.02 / 24.6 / 24.6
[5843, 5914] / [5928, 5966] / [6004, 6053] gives 0.04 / 24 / 24.2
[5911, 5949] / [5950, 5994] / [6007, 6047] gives -0.01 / 23.3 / 24.4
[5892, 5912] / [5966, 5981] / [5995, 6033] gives 0.02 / 23.5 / 24.2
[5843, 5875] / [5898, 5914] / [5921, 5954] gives -0.02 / 24.4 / 23.2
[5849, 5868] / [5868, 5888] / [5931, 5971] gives -0.07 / 24.2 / 23.3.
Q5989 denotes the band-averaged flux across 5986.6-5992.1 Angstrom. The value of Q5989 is 25.8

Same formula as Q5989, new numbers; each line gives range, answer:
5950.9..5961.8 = 24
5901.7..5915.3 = 24.1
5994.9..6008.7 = 23.9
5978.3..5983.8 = 24.1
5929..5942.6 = 22.1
